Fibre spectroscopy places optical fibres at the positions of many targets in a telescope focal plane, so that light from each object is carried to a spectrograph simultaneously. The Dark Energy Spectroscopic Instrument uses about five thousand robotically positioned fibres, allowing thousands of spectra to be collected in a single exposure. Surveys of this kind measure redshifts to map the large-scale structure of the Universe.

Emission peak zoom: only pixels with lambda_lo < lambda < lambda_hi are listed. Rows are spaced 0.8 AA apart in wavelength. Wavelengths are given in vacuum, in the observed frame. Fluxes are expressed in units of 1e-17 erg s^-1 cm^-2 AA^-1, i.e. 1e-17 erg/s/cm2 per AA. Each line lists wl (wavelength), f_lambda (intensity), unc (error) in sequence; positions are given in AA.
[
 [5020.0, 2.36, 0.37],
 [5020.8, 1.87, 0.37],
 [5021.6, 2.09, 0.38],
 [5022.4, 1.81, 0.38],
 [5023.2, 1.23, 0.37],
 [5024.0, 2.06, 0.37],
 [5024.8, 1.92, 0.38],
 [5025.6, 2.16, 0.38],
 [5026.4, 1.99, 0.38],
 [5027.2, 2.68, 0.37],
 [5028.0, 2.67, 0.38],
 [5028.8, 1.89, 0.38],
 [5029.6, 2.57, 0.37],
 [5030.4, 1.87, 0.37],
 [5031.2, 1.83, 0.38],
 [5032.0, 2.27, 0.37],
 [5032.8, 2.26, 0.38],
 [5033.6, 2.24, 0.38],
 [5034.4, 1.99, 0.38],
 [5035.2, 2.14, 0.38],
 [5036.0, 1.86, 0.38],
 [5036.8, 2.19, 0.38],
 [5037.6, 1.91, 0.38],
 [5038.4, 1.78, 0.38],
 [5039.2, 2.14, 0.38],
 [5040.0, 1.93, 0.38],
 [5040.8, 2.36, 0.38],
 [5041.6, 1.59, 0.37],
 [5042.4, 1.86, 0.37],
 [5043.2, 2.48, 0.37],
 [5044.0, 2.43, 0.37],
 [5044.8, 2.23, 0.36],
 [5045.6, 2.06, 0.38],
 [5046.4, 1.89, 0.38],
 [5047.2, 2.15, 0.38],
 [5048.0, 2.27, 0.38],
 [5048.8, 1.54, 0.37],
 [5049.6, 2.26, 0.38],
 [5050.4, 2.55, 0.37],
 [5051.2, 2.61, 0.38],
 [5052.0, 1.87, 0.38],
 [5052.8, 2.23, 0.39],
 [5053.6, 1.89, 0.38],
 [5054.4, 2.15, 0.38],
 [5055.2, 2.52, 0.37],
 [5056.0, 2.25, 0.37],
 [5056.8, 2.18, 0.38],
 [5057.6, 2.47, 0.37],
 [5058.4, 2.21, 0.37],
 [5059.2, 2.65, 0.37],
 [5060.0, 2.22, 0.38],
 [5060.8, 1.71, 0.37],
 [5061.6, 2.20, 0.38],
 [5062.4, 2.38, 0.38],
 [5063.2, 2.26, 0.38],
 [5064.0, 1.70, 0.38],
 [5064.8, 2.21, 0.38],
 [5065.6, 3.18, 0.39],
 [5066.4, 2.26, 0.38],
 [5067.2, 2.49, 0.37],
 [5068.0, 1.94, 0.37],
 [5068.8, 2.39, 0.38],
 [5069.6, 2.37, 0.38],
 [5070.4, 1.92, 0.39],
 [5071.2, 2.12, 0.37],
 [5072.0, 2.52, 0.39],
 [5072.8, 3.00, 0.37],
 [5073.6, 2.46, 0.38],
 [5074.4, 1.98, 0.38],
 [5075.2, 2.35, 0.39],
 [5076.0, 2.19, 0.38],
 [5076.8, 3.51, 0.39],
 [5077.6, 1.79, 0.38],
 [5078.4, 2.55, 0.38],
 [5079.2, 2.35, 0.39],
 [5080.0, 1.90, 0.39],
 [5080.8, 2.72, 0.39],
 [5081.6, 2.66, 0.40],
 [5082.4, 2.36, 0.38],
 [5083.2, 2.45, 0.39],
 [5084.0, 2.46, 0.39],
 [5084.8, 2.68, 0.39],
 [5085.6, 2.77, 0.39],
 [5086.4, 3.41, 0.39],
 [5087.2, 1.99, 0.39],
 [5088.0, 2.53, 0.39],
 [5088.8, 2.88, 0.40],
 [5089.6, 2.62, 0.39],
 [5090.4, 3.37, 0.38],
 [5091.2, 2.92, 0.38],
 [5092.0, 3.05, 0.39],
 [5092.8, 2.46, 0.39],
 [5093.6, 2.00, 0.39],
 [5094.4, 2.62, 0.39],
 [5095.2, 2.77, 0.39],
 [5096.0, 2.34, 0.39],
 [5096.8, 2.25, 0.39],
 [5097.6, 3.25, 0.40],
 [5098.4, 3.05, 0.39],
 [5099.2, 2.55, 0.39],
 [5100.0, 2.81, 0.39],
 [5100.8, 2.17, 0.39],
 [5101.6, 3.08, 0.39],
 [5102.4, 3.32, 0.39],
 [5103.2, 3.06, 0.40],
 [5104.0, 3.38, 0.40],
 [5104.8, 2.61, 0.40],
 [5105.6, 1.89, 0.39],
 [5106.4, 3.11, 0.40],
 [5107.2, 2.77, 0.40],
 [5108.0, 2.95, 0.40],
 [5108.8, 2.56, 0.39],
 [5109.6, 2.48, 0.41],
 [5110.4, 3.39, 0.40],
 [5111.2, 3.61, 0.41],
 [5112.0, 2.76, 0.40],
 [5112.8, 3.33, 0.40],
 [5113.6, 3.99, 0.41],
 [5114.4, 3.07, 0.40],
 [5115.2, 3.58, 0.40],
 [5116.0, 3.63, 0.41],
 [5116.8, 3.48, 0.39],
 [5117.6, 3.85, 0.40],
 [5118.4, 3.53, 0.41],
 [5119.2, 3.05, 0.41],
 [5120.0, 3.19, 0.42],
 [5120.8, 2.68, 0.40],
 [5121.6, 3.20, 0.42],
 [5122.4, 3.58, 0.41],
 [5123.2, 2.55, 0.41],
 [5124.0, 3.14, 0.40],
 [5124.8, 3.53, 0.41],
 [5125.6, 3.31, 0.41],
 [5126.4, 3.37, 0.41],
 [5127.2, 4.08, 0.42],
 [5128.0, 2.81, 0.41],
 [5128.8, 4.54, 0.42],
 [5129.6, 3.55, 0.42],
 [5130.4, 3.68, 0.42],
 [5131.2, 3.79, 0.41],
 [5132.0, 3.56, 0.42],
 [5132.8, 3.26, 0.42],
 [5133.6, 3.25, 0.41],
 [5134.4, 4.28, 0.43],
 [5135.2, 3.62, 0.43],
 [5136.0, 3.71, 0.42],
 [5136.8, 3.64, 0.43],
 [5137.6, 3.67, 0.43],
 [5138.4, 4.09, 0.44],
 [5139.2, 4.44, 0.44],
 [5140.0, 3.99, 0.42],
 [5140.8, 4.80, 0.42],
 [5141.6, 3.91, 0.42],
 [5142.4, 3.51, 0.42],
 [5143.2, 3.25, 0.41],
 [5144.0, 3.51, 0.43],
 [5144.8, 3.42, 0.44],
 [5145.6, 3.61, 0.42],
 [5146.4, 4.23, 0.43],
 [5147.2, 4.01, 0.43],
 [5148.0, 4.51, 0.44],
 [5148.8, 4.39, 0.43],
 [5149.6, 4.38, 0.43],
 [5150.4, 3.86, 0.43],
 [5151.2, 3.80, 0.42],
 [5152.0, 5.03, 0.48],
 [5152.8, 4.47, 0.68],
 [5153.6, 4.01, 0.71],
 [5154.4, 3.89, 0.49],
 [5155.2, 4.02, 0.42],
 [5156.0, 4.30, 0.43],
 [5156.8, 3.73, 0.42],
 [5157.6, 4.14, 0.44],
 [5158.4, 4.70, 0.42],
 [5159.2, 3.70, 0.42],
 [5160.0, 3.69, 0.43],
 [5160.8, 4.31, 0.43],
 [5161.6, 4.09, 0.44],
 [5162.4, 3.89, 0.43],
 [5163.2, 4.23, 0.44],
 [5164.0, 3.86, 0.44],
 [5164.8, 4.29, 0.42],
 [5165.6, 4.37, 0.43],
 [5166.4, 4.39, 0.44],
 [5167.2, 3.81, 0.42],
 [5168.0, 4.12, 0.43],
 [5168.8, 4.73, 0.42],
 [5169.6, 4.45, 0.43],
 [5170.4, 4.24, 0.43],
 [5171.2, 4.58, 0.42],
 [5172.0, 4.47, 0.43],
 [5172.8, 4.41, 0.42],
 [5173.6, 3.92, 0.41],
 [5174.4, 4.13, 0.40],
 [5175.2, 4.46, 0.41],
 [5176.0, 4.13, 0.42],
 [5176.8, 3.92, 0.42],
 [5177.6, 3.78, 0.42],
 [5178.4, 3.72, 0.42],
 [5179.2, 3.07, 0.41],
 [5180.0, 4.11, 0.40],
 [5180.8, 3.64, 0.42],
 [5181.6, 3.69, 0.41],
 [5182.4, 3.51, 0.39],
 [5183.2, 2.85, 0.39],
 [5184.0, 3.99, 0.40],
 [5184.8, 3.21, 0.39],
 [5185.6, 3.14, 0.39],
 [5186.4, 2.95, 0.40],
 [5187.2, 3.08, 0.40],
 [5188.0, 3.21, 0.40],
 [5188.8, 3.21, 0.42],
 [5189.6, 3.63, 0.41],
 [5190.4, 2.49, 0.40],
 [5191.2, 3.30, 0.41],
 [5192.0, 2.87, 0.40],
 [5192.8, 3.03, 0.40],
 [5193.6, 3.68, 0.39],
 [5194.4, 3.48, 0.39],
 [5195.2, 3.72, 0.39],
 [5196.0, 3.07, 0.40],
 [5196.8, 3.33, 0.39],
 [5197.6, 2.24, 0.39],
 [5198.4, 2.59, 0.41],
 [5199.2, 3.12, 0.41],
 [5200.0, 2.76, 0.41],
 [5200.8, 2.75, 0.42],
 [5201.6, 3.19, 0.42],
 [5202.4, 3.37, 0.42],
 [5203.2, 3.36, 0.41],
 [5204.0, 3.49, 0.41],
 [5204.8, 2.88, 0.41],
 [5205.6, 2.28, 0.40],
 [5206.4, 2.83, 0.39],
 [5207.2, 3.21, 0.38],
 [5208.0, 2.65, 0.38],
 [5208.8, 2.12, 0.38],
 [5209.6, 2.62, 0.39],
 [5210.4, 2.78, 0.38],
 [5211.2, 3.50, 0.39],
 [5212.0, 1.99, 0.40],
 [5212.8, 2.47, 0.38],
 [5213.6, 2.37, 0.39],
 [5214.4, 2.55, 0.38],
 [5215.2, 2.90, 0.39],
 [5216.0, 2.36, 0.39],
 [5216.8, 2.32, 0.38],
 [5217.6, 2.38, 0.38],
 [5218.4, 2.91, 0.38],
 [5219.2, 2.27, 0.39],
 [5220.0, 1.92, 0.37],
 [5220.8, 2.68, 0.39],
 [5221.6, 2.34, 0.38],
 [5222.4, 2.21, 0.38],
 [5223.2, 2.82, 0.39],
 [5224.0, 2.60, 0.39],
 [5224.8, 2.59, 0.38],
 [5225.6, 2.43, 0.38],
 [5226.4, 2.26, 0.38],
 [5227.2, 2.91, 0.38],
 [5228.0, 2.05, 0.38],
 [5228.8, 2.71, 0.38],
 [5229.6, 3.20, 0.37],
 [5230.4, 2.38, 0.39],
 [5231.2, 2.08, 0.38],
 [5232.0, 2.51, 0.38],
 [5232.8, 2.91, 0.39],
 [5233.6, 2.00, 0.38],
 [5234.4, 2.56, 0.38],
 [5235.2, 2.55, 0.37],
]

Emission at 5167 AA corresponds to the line C IV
